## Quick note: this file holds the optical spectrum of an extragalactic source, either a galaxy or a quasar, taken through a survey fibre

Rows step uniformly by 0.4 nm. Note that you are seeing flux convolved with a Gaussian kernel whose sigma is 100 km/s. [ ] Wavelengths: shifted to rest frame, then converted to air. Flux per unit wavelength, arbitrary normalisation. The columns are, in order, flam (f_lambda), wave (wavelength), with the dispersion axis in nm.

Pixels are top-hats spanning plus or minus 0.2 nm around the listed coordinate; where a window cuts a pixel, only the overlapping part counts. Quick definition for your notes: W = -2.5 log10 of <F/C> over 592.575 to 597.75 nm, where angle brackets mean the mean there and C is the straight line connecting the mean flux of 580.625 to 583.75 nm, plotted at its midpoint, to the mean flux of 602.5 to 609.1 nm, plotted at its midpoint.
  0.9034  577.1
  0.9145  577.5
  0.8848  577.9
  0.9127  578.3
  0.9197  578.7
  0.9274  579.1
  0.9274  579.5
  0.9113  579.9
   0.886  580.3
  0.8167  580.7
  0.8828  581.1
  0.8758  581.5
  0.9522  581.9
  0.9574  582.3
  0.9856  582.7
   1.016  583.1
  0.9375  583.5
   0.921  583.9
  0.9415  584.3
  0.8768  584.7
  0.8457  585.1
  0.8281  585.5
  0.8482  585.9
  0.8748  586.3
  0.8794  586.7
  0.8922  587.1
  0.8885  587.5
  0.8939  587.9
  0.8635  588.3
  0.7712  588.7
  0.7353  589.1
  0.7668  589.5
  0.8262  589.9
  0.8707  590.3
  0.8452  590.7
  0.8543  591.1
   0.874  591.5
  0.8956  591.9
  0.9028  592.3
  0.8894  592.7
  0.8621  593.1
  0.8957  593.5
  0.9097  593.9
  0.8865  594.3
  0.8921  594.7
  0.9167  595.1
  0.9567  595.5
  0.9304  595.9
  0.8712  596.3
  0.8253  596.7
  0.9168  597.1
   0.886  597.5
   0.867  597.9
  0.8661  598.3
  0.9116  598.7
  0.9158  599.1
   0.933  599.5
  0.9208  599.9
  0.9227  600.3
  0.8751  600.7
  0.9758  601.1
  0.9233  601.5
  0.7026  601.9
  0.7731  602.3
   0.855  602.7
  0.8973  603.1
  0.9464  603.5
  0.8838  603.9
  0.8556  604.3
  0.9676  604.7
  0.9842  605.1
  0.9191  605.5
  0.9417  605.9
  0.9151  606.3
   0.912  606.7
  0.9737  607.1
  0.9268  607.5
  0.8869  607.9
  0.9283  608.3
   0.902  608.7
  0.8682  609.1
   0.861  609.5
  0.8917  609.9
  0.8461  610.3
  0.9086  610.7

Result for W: 0.03 mag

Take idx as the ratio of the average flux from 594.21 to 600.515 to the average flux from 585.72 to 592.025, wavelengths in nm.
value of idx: 1.06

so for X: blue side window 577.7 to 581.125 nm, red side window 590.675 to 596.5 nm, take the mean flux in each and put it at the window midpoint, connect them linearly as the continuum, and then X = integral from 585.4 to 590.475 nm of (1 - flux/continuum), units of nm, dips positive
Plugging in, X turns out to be 0.30 nm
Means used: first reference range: 0.897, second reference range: 0.894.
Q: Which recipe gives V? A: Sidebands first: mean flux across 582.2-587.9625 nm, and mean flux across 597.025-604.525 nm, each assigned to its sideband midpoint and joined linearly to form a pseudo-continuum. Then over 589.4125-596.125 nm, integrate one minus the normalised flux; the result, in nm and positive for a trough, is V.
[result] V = 0.09 nm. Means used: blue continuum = 0.905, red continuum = 0.885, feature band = 0.883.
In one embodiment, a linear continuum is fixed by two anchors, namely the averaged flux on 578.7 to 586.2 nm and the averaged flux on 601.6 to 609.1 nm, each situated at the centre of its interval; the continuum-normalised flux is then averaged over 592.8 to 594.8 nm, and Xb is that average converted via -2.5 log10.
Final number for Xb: 0.02 mag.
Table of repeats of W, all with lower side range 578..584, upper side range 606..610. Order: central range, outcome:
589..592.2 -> 0.10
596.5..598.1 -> 0.05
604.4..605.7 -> -0.05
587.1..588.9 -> 0.07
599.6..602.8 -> 0.05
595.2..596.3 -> -0.02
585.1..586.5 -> 0.09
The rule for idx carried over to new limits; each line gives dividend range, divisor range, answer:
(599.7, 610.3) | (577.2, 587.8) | 0.99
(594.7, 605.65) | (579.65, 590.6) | 1.02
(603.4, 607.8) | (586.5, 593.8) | 1.08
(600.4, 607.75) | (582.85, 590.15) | 1.04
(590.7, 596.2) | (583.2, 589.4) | 1.03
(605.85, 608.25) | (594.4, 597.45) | 1.03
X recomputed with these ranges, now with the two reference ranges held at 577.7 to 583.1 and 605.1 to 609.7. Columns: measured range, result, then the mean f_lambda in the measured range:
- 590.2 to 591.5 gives 0.08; 0.858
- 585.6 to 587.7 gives 0.09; 0.874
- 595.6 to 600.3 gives 0.09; 0.897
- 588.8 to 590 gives 0.19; 0.772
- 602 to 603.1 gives 0.12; 0.819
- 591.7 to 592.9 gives 0.02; 0.896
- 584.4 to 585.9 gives 0.10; 0.856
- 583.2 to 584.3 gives -0.03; 0.939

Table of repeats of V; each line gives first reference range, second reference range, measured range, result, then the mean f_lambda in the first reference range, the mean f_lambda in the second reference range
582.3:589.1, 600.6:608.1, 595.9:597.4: 0.03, 0.889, 0.901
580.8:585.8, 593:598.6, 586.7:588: 0.03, 0.915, 0.892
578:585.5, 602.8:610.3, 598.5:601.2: -0.02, 0.914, 0.912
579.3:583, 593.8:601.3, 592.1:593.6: 0.03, 0.913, 0.904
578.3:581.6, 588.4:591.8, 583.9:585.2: -0.05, 0.895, 0.822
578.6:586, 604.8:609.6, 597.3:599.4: 0.06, 0.909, 0.92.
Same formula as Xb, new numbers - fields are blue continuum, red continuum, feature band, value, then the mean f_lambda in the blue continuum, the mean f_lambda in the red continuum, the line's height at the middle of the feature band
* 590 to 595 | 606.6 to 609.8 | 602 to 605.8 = 0.01 mag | 0.881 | 0.907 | 0.9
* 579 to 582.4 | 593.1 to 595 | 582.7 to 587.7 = 0.00 mag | 0.902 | 0.894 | 0.899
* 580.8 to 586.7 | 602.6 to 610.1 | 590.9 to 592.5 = 0.03 mag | 0.908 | 0.912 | 0.909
